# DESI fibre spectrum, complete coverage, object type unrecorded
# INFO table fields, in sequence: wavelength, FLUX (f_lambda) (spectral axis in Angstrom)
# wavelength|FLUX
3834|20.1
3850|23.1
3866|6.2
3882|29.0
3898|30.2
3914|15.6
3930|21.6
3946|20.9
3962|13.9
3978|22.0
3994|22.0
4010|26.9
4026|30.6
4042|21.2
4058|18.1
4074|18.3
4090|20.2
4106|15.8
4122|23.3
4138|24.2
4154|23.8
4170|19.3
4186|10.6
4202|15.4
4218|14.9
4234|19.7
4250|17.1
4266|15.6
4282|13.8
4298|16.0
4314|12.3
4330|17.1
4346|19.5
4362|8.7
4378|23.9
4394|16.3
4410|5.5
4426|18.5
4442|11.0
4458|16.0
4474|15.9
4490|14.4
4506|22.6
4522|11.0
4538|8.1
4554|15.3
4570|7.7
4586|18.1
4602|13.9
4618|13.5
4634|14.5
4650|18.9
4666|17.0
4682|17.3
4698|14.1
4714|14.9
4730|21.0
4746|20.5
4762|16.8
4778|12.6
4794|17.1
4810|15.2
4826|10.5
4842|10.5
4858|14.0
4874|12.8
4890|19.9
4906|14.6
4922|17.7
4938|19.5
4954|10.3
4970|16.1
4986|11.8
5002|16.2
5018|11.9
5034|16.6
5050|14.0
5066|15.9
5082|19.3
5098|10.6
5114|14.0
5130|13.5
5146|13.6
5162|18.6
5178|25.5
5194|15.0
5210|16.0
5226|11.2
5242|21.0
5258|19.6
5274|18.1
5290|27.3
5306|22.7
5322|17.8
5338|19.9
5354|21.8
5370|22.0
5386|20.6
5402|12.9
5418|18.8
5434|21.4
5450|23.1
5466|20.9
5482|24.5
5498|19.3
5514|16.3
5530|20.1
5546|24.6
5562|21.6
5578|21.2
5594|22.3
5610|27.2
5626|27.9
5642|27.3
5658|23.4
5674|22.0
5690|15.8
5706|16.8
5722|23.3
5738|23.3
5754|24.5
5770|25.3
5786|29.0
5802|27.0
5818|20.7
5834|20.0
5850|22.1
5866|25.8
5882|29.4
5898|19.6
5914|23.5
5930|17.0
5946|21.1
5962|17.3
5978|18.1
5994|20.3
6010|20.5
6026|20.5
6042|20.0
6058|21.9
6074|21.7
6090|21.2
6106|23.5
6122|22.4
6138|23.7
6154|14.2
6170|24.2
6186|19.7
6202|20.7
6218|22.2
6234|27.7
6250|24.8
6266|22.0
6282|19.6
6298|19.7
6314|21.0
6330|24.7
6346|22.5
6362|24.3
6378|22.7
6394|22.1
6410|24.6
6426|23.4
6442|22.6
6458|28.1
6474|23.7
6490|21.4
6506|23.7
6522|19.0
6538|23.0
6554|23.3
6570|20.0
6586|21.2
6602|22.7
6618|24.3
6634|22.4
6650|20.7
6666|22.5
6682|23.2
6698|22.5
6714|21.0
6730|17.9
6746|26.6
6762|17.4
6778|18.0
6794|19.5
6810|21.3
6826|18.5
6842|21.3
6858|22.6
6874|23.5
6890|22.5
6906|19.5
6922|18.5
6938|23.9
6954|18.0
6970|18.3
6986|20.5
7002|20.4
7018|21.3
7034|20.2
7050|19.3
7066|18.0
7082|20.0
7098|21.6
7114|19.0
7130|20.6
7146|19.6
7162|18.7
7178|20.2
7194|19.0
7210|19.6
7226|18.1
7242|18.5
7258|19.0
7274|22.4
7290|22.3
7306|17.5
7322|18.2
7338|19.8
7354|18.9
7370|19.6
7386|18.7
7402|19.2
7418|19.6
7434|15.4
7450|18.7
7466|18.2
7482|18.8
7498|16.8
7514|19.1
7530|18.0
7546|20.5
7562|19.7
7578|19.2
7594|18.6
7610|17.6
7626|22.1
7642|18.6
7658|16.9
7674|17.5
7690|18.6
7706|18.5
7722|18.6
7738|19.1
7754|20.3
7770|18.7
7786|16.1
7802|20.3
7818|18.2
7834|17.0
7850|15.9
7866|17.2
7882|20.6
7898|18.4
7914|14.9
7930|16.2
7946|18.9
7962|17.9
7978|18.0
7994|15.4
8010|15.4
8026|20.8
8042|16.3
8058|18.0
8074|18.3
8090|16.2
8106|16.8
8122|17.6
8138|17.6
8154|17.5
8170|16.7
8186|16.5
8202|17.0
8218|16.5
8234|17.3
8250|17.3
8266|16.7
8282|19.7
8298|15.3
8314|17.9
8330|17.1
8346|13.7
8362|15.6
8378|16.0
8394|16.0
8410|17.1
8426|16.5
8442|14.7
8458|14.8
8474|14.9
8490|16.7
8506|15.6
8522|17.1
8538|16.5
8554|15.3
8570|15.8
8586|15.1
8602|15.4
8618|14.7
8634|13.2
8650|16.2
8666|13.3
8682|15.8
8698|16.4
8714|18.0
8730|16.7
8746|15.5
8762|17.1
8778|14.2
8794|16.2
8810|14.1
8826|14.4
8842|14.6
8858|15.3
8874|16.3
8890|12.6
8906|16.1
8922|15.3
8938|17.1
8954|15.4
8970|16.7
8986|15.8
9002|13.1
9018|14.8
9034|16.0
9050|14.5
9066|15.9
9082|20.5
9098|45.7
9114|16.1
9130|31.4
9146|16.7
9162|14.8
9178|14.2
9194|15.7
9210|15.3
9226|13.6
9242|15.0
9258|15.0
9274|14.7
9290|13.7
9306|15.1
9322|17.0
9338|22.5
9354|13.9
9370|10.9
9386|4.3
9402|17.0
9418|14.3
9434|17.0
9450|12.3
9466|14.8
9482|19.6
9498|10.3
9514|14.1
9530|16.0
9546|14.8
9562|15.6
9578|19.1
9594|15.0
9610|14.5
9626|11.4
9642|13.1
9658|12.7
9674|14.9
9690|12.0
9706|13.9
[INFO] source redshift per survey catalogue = 0.386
